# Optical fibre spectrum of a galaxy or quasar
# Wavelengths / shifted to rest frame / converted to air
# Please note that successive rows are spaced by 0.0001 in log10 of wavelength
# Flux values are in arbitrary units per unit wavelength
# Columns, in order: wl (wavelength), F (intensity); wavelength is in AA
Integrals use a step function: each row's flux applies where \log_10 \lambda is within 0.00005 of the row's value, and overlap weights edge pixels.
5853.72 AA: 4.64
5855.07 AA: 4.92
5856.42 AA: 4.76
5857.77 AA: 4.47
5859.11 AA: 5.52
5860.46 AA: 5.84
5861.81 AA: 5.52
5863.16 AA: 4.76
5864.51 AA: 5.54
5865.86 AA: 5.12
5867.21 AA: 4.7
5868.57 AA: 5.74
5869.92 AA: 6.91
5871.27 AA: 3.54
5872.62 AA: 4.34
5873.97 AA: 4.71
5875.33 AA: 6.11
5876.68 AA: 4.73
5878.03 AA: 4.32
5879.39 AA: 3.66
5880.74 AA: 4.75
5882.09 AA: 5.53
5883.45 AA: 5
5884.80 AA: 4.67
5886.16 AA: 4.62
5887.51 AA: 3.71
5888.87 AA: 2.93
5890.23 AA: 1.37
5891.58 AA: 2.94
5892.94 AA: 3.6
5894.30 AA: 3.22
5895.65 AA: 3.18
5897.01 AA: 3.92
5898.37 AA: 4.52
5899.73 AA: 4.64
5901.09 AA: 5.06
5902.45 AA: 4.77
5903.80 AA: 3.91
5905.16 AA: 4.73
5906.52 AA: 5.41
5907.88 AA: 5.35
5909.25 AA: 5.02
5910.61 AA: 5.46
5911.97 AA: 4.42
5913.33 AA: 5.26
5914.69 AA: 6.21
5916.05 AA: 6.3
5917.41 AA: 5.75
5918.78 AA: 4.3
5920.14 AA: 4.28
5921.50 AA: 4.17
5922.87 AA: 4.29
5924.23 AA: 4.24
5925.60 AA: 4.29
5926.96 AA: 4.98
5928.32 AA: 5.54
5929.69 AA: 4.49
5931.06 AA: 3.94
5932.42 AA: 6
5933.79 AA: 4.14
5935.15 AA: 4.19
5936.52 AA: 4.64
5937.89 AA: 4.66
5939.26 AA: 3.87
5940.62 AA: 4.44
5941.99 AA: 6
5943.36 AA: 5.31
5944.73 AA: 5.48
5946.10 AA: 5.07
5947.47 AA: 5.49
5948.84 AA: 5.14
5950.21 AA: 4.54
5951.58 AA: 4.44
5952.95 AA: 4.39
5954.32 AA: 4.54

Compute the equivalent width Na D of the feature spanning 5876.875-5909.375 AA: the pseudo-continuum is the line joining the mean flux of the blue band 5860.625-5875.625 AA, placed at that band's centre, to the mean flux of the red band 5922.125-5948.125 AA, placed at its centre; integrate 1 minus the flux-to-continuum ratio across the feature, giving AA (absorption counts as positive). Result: 5.39 AA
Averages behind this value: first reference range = 5.18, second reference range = 4.79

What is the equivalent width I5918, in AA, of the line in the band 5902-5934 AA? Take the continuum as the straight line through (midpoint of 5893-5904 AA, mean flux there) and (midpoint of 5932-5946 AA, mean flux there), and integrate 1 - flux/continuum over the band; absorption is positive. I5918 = -3.0 AA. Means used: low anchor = 4.13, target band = 4.9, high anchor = 4.86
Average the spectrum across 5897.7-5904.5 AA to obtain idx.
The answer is 4.58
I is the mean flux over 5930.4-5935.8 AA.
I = 4.58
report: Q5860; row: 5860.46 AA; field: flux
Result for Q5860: 5.84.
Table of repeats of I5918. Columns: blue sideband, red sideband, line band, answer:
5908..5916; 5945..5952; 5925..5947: 1.2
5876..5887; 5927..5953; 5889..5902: 3.0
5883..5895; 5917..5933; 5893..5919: -4.5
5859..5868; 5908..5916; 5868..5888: 1.8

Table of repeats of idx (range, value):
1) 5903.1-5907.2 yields 4.69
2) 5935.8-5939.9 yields 4.38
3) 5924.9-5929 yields 4.94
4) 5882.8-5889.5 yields 4.19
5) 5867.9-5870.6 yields 6.33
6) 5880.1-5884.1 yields 5.1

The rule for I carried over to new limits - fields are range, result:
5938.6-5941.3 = 4.17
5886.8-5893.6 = 2.92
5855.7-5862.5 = 5.22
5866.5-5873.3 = 5.05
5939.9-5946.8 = 5.25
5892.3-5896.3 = 3.34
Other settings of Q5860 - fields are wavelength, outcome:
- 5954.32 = 4.54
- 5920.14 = 4.28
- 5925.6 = 4.29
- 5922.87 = 4.29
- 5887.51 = 3.71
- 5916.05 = 6.3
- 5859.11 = 5.52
